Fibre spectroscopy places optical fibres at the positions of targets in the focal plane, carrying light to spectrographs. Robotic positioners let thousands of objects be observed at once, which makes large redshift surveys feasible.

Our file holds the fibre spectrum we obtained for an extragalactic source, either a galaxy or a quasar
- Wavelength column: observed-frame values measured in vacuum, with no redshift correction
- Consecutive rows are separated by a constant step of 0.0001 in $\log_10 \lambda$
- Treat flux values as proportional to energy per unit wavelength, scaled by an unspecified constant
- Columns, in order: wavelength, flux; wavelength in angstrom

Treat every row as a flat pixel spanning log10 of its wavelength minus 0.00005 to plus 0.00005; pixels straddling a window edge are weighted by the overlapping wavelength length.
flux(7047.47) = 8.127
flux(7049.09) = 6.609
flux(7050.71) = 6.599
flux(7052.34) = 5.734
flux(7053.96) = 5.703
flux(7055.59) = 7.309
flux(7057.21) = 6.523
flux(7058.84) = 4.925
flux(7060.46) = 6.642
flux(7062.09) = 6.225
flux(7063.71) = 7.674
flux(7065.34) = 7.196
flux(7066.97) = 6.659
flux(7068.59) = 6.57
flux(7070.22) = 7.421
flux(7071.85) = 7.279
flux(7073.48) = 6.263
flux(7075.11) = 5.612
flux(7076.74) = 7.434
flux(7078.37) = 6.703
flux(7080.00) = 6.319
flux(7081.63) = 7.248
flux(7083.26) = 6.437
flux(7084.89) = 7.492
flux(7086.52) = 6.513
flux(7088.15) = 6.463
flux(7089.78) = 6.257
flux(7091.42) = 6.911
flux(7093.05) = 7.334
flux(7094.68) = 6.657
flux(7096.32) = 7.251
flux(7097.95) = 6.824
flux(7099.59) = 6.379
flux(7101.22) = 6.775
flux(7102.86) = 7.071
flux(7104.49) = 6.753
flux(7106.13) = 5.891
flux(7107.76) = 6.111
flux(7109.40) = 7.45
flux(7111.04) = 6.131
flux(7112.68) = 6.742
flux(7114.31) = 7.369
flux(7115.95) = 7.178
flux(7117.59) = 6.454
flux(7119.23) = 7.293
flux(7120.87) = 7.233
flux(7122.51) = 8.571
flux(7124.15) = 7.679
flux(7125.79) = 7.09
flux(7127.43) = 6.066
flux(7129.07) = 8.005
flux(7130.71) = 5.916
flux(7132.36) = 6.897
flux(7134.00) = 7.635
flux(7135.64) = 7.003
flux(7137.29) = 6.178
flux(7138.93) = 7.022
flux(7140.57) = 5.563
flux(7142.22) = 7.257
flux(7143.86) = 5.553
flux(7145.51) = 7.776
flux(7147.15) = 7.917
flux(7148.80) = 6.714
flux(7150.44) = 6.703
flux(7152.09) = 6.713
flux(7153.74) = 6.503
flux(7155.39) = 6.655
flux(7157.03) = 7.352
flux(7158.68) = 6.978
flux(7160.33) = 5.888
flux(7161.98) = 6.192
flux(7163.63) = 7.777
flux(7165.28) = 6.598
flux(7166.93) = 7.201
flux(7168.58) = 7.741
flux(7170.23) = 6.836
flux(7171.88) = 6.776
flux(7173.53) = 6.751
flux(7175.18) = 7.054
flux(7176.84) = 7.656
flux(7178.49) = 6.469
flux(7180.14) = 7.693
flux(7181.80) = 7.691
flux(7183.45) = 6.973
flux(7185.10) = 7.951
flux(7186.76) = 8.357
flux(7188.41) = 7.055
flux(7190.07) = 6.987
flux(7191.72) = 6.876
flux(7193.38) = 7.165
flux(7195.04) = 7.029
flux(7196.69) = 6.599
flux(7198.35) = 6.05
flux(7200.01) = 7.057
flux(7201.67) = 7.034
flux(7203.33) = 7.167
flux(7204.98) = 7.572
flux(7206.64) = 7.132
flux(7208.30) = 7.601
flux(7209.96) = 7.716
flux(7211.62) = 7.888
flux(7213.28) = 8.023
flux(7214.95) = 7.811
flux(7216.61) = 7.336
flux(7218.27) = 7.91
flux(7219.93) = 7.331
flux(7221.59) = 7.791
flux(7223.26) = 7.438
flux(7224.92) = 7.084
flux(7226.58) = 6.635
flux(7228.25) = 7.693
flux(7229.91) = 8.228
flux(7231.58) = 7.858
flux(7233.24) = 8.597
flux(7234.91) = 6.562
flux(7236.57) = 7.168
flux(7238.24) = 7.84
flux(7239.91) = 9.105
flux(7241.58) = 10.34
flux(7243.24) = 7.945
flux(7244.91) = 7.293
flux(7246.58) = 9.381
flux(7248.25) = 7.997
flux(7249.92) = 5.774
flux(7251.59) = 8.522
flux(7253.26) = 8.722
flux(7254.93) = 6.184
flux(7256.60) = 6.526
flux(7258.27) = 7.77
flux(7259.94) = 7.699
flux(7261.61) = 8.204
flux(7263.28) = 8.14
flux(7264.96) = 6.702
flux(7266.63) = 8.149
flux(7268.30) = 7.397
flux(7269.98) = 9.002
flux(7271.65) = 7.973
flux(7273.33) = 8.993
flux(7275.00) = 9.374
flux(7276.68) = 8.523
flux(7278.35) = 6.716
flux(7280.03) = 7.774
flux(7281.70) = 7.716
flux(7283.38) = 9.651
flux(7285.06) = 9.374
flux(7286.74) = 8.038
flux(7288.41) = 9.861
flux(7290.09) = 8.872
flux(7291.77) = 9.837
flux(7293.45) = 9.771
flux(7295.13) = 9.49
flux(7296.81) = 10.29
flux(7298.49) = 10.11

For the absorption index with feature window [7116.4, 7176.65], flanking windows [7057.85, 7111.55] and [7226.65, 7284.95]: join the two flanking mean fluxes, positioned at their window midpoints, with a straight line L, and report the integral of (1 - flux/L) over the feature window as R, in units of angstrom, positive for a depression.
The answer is 1.83 angstrom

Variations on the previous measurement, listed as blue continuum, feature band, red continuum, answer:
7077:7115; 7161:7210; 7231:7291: 2.2 angstrom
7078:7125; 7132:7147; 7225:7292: 0.8 angstrom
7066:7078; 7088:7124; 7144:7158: -0.2 angstrom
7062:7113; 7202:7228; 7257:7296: 1.4 angstrom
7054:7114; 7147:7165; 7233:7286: 1.1 angstrom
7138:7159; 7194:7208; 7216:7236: 0.6 angstrom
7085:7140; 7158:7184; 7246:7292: 1.2 angstrom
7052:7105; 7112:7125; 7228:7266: -0.7 angstrom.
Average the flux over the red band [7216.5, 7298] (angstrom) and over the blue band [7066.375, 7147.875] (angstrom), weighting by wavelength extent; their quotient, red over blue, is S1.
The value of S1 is 1.19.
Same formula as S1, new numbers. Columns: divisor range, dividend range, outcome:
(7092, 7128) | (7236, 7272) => 1.14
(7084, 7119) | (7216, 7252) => 1.15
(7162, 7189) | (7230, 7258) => 1.08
